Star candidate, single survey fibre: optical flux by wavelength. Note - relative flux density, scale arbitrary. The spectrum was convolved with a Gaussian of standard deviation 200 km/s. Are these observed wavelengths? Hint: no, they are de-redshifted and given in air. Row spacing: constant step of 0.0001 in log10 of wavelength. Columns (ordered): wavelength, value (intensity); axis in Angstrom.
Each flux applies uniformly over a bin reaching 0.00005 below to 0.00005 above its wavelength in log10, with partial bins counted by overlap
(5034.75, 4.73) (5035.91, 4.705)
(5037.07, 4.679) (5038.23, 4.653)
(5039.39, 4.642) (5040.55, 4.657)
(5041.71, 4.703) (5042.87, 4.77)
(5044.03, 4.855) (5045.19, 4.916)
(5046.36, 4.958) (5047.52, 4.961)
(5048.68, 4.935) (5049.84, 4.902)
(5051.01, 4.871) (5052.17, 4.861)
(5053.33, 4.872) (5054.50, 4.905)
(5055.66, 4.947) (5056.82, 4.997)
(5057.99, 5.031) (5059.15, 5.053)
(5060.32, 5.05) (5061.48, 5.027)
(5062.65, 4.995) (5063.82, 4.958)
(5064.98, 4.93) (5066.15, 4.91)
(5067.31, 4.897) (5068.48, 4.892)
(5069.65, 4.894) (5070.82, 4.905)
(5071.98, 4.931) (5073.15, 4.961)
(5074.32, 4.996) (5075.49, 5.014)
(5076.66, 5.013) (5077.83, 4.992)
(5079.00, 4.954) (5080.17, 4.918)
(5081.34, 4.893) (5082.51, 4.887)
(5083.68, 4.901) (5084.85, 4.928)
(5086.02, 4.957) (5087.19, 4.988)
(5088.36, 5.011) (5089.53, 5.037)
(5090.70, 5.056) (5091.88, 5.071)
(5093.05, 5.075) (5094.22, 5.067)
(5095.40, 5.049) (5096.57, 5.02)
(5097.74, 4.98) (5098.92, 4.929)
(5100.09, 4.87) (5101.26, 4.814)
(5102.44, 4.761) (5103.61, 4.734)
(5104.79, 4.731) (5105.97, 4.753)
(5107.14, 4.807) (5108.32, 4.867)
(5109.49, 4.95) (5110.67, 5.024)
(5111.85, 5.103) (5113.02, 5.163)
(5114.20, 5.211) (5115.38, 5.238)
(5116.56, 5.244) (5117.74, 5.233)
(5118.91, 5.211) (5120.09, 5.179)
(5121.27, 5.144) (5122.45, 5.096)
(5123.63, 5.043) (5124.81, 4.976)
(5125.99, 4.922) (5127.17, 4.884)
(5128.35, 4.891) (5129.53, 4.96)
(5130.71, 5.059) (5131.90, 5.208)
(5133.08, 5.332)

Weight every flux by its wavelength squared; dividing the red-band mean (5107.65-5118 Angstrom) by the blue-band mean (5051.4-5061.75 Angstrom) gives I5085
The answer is 1.0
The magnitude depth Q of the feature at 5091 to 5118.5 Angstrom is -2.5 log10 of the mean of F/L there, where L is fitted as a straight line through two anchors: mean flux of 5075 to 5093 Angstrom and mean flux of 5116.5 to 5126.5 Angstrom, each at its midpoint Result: 0.01 mag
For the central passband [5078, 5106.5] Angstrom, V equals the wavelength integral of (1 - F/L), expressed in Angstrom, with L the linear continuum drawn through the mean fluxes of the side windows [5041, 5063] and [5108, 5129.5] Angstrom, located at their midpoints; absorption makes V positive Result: 0.47 Angstrom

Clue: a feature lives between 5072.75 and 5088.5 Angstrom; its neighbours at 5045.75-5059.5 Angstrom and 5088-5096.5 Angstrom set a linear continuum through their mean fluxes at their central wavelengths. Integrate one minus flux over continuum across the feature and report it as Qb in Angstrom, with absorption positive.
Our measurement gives 0.2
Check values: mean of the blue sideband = 4.94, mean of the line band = 4.96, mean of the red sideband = 5.05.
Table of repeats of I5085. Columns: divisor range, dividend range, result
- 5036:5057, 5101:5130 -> 1.06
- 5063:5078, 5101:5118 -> 1.02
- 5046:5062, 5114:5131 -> 1.05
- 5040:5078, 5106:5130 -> 1.05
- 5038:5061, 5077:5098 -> 1.04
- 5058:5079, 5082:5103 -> 1.01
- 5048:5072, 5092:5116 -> 1.02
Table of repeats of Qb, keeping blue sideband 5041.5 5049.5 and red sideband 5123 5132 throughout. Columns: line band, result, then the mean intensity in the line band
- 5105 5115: 0.0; 4.98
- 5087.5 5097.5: -0.2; 5.05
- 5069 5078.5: -0.1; 4.96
